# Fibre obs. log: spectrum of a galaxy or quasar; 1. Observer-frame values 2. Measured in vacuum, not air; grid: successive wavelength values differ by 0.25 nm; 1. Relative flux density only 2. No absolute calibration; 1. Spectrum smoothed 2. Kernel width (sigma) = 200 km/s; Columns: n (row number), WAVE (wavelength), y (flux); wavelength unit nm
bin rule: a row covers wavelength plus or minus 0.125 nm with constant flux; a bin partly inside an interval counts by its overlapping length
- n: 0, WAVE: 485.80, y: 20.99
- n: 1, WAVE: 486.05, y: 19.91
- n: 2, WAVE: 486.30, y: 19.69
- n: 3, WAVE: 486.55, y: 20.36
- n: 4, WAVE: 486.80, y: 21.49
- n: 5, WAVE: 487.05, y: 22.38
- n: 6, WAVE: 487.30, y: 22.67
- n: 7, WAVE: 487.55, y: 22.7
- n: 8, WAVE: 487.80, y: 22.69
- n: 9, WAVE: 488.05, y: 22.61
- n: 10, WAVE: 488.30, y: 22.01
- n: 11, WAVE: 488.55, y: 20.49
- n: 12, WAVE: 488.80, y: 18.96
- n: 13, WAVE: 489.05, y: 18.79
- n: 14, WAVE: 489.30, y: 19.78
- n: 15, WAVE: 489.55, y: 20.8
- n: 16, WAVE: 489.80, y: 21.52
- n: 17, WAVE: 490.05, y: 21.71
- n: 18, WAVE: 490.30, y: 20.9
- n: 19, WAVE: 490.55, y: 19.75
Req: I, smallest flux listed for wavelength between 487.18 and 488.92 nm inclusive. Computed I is 18.96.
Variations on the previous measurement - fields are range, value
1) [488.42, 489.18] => 18.79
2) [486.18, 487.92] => 19.69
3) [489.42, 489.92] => 20.8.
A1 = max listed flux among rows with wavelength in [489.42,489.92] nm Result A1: 21.52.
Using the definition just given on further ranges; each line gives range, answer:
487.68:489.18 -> 22.69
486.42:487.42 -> 22.67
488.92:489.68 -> 20.8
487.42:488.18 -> 22.7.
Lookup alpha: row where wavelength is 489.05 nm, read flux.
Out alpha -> 18.79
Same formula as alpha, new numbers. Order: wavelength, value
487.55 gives 22.7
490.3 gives 20.9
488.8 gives 18.96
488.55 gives 20.49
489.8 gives 21.52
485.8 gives 20.99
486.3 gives 19.69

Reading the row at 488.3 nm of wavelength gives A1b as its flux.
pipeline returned 22.01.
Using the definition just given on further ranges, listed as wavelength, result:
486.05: 19.91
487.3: 22.67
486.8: 21.49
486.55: 20.36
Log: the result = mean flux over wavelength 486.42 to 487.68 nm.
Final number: 21.9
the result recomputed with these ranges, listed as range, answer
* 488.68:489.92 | 20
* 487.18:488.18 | 22.7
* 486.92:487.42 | 22.5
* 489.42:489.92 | 21.1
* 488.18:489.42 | 20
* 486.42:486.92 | 20.9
